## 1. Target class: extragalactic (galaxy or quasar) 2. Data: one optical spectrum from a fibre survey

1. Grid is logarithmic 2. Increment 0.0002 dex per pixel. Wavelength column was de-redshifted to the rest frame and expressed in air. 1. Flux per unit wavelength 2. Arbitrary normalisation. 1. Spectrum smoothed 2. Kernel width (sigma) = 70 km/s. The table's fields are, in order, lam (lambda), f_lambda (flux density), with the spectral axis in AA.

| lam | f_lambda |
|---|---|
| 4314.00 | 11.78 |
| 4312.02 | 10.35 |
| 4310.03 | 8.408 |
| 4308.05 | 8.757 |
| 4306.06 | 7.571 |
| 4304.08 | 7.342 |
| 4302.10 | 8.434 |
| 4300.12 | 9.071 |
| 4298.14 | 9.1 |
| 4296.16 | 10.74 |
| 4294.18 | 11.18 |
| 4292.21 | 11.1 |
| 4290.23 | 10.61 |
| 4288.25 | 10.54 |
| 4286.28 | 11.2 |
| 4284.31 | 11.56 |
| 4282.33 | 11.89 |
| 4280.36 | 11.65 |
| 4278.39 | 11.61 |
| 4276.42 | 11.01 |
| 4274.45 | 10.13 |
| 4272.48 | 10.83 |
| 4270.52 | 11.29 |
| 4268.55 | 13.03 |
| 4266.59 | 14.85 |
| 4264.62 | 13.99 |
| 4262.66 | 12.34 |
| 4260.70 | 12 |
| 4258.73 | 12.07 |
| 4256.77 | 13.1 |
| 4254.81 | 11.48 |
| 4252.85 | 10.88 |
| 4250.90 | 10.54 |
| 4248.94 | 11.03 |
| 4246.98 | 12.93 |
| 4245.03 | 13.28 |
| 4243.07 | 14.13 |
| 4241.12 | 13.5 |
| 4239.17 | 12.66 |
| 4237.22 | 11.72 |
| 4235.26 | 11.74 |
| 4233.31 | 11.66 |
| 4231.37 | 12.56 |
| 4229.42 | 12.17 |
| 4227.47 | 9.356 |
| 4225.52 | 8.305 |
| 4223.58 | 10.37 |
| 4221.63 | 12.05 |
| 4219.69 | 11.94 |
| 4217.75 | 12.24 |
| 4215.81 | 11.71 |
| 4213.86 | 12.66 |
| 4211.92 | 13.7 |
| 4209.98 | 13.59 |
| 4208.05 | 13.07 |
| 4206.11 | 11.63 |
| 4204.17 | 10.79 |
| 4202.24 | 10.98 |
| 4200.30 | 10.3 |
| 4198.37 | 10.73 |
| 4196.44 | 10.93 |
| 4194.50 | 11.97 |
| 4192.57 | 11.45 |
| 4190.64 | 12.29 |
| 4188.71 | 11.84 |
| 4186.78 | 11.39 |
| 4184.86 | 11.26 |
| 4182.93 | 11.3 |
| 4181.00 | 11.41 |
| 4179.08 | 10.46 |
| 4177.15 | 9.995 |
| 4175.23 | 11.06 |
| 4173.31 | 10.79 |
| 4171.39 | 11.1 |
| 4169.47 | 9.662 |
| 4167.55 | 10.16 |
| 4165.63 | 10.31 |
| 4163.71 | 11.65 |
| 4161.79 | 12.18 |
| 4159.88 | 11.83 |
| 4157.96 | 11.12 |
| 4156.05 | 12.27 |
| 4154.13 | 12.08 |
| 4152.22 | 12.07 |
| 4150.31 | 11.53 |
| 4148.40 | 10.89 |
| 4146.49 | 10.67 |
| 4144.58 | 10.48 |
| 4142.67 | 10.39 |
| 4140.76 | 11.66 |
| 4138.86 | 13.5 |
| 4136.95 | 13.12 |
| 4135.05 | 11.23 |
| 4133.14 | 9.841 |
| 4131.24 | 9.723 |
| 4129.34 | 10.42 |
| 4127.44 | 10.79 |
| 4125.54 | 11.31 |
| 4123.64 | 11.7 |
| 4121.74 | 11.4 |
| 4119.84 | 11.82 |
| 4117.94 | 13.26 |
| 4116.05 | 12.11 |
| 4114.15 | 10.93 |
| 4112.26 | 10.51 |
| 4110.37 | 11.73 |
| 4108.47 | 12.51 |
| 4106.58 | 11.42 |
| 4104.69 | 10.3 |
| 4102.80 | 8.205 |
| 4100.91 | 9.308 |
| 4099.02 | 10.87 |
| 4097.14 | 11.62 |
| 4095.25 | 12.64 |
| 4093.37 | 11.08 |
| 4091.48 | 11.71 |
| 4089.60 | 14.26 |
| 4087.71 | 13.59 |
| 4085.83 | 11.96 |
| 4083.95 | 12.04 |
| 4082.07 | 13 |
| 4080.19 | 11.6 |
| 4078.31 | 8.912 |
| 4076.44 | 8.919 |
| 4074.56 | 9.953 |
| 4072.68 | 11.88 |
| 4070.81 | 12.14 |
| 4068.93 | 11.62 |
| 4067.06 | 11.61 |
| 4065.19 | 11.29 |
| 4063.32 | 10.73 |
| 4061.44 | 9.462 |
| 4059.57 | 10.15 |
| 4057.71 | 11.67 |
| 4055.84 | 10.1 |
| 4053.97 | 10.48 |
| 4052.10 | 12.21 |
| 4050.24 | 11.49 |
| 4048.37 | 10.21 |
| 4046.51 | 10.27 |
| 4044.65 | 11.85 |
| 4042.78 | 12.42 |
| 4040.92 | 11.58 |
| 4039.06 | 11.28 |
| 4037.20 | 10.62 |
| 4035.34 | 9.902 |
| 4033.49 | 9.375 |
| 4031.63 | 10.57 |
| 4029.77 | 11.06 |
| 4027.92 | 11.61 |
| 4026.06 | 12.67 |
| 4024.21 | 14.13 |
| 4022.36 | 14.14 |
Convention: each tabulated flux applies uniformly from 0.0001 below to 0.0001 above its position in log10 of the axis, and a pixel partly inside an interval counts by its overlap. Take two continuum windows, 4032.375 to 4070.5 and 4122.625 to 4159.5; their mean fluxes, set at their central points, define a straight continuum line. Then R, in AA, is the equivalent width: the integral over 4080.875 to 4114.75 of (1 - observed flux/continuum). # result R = -1.3 AA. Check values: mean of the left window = 10.9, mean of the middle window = 11.5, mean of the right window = 11.3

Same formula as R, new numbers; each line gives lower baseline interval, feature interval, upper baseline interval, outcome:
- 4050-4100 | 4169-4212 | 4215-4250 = 1.4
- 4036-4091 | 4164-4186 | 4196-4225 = 1.7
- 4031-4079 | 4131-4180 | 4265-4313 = -2.1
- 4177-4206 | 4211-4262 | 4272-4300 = -4.1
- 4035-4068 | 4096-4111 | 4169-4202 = 0.4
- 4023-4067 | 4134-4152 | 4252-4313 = -0.8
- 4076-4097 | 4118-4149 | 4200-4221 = 1.8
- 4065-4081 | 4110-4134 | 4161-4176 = -0.7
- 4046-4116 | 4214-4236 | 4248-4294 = 0.4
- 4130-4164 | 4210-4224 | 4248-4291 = -0.8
